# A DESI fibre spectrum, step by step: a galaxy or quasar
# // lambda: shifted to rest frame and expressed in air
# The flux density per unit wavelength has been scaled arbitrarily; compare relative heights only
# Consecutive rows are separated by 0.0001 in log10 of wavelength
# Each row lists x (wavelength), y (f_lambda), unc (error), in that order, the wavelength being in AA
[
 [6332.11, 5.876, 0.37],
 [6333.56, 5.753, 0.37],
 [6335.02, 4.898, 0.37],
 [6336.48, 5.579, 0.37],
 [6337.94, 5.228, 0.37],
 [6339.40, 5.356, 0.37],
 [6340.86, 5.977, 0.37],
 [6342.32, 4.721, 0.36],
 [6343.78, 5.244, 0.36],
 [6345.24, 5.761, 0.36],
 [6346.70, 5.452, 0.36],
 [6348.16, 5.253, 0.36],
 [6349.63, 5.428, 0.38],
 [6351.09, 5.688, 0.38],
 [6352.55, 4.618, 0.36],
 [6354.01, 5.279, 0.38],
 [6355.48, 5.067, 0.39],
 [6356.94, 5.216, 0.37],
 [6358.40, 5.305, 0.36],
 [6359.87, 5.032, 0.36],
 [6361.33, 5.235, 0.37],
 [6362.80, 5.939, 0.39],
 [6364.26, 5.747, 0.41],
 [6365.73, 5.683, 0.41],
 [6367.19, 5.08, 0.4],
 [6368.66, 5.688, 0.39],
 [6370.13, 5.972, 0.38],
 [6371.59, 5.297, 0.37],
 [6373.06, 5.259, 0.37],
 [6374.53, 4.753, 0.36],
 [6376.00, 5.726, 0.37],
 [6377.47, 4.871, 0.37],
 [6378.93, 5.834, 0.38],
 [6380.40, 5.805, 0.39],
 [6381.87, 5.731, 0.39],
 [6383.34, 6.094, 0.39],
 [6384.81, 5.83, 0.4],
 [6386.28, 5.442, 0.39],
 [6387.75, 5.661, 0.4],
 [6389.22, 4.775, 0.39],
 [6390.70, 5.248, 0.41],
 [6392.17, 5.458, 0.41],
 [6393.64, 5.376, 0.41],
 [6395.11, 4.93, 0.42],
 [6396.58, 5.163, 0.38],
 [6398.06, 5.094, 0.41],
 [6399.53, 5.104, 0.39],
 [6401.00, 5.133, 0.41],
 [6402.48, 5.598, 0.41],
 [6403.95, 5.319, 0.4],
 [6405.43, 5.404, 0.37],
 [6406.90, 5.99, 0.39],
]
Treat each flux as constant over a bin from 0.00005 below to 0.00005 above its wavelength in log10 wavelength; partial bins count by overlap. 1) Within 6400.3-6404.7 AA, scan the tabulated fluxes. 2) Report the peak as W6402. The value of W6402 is 5.598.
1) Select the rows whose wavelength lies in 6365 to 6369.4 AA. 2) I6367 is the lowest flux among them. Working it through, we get 5.08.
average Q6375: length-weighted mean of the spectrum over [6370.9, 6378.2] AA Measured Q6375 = 5.18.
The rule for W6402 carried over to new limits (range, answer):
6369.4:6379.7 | 5.972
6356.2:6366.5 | 5.939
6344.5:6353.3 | 5.761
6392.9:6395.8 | 5.376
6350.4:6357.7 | 5.688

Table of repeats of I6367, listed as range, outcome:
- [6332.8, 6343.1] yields 4.721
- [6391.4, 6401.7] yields 4.93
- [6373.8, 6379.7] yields 4.753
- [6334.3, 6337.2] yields 4.898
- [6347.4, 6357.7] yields 4.618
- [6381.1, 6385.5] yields 5.731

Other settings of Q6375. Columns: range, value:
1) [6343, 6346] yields 5.49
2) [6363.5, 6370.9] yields 5.64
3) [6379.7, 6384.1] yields 5.88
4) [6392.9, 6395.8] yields 5.16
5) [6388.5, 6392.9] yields 5.15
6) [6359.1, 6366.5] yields 5.52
